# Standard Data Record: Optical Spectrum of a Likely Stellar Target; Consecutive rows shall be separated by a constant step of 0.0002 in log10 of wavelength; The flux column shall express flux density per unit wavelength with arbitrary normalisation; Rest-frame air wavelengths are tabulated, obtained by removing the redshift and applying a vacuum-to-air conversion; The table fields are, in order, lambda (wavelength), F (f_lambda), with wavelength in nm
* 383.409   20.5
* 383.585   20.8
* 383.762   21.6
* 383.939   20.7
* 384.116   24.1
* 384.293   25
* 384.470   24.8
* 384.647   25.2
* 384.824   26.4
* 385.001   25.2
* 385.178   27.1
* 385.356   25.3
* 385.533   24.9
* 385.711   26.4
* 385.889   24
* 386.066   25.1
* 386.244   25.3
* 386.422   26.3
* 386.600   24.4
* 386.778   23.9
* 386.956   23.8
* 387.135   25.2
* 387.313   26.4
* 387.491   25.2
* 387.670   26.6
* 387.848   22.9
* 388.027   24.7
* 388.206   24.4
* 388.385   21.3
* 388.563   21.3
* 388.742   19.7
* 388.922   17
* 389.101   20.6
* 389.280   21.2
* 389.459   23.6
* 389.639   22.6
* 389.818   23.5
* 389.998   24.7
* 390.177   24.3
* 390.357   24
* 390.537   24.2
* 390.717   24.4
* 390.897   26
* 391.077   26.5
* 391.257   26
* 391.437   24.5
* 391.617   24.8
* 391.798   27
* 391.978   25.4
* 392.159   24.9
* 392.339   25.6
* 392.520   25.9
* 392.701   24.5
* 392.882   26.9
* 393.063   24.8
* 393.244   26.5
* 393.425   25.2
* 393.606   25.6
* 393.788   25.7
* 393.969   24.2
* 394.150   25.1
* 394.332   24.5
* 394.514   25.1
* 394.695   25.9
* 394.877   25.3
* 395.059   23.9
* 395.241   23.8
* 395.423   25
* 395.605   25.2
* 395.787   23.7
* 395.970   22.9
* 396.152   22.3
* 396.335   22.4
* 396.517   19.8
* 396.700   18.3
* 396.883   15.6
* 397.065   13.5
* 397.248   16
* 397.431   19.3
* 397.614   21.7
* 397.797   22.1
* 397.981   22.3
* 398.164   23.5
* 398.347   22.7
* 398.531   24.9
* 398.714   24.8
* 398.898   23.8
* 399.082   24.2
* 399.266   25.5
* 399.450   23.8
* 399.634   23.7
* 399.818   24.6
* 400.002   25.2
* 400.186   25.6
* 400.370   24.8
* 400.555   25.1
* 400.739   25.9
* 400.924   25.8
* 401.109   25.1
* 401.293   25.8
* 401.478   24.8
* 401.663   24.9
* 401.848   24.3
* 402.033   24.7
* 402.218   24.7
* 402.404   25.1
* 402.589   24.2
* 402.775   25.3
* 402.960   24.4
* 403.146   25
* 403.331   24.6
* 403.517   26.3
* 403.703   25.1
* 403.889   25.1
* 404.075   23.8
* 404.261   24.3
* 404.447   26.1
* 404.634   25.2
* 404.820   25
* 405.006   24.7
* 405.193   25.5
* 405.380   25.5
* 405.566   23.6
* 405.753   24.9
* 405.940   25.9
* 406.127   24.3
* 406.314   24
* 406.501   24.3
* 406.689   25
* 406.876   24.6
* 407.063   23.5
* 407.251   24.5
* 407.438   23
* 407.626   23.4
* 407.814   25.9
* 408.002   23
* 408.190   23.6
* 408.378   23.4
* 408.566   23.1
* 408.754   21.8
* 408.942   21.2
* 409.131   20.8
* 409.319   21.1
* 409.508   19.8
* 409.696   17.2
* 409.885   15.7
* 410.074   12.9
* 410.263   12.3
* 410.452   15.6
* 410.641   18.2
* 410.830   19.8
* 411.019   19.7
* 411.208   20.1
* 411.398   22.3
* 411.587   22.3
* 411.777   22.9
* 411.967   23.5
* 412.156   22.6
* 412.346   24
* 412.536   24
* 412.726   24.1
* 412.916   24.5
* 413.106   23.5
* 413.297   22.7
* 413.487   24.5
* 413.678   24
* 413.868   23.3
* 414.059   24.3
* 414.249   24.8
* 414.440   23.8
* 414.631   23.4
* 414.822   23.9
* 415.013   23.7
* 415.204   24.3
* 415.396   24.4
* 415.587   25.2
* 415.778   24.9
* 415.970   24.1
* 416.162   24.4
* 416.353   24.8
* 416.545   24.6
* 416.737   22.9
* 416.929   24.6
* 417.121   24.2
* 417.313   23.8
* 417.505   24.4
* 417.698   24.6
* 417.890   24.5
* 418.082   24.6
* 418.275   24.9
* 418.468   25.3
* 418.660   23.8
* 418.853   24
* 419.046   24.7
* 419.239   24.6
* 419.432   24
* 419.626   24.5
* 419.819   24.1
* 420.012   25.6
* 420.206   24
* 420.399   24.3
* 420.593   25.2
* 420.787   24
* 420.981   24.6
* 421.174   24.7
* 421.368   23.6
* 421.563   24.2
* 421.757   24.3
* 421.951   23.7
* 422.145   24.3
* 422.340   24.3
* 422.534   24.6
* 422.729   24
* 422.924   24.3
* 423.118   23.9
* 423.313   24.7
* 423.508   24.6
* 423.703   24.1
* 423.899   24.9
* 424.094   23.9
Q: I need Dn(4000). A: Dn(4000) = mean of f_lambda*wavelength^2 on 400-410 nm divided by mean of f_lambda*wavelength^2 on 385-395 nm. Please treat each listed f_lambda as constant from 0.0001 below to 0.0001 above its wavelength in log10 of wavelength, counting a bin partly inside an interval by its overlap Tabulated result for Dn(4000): 1.1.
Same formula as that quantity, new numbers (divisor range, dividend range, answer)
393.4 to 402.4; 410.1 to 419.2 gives 1.07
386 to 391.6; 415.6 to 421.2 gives 1.19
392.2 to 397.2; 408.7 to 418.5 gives 1.05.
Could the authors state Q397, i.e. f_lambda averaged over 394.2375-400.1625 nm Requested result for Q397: 22.7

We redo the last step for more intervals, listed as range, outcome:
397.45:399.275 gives 23.3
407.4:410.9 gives 20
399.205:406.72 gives 24.9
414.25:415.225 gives 23.9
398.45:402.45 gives 24.9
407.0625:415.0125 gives 21.9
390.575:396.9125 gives 24.5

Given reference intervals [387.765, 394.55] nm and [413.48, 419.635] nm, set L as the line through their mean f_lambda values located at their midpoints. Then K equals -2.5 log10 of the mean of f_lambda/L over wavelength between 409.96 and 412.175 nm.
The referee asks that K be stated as 0.25 mag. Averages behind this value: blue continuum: 24.2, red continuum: 24.3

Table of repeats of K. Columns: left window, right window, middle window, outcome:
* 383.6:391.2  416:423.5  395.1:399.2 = 0.11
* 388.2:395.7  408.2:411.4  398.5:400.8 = -0.12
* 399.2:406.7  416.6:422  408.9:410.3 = 0.36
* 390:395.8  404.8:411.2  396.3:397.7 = 0.32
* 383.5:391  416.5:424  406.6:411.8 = 0.16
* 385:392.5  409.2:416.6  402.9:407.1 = -0.09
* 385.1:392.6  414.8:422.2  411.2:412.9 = 0.06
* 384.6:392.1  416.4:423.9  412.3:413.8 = 0.02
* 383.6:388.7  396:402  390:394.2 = -0.07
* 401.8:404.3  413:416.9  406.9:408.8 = 0.04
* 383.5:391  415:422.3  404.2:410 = 0.04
